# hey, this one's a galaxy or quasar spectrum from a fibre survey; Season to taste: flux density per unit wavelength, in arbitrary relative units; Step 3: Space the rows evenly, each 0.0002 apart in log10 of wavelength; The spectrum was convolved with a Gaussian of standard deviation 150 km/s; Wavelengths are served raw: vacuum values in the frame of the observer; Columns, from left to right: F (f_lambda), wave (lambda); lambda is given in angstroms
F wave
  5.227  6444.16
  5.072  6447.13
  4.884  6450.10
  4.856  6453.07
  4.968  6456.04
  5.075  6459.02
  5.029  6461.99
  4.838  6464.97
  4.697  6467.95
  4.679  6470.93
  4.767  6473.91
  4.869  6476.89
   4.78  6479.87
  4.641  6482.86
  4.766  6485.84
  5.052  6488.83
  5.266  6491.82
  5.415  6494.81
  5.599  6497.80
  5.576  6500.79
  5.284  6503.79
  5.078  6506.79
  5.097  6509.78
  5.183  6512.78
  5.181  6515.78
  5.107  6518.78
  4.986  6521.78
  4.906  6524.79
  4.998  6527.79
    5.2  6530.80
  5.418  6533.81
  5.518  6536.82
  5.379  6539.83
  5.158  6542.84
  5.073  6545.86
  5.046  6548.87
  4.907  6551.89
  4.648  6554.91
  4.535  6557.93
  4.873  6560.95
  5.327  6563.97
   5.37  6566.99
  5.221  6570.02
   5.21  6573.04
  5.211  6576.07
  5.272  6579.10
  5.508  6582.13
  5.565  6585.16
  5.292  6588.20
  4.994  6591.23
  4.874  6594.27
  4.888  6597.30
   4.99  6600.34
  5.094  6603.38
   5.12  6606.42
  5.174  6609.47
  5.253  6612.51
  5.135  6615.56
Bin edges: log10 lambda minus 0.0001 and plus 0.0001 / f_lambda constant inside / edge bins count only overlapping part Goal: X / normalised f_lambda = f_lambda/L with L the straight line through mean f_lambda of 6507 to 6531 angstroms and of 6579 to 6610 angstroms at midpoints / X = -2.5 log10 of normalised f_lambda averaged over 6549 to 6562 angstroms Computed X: 0.08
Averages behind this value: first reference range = 5.08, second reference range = 5.15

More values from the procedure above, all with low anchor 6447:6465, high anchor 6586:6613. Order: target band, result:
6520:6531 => 0.00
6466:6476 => 0.05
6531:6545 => -0.06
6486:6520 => -0.05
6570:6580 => -0.04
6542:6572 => 0.01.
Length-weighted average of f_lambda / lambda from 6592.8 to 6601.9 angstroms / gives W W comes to 4.92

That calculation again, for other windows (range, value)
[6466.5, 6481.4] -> 4.76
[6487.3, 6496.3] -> 5.24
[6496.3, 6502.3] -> 5.59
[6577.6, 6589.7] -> 5.41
